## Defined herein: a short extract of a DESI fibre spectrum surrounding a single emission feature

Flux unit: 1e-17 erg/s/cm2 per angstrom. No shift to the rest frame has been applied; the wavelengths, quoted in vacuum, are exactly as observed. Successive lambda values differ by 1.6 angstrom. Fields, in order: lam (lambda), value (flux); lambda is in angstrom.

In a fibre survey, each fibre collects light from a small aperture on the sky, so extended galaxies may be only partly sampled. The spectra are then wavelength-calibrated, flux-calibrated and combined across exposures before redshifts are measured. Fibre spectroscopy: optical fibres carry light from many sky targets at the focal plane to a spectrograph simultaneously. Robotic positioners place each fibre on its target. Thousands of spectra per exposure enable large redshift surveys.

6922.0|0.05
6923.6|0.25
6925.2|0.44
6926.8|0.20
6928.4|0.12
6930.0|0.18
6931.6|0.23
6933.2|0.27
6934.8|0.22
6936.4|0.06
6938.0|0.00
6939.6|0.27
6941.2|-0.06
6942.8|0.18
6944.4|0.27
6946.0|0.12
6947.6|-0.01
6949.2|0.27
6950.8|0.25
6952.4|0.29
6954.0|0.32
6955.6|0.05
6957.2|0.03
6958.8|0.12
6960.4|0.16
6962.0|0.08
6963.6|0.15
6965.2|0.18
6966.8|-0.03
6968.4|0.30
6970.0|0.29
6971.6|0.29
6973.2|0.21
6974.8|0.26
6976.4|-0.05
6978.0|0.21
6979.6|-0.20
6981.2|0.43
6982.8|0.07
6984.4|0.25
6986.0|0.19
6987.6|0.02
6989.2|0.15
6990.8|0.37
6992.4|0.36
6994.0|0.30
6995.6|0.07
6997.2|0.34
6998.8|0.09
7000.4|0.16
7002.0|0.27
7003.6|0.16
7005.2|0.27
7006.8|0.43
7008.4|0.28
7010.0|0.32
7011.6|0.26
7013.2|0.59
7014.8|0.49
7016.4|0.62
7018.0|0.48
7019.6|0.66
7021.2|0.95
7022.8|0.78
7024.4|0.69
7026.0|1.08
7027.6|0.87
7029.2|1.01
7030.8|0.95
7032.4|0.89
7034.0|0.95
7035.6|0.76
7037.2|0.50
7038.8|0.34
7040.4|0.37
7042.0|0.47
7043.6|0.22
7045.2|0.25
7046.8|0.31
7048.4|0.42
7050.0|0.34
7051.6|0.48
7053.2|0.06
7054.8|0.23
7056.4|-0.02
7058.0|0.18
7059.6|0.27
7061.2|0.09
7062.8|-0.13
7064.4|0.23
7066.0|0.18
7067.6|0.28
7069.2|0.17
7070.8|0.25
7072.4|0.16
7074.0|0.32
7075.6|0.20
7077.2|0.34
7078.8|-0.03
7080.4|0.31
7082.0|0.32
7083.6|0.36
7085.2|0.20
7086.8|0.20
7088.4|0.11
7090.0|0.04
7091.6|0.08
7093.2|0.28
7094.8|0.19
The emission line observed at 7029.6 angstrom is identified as [O II]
